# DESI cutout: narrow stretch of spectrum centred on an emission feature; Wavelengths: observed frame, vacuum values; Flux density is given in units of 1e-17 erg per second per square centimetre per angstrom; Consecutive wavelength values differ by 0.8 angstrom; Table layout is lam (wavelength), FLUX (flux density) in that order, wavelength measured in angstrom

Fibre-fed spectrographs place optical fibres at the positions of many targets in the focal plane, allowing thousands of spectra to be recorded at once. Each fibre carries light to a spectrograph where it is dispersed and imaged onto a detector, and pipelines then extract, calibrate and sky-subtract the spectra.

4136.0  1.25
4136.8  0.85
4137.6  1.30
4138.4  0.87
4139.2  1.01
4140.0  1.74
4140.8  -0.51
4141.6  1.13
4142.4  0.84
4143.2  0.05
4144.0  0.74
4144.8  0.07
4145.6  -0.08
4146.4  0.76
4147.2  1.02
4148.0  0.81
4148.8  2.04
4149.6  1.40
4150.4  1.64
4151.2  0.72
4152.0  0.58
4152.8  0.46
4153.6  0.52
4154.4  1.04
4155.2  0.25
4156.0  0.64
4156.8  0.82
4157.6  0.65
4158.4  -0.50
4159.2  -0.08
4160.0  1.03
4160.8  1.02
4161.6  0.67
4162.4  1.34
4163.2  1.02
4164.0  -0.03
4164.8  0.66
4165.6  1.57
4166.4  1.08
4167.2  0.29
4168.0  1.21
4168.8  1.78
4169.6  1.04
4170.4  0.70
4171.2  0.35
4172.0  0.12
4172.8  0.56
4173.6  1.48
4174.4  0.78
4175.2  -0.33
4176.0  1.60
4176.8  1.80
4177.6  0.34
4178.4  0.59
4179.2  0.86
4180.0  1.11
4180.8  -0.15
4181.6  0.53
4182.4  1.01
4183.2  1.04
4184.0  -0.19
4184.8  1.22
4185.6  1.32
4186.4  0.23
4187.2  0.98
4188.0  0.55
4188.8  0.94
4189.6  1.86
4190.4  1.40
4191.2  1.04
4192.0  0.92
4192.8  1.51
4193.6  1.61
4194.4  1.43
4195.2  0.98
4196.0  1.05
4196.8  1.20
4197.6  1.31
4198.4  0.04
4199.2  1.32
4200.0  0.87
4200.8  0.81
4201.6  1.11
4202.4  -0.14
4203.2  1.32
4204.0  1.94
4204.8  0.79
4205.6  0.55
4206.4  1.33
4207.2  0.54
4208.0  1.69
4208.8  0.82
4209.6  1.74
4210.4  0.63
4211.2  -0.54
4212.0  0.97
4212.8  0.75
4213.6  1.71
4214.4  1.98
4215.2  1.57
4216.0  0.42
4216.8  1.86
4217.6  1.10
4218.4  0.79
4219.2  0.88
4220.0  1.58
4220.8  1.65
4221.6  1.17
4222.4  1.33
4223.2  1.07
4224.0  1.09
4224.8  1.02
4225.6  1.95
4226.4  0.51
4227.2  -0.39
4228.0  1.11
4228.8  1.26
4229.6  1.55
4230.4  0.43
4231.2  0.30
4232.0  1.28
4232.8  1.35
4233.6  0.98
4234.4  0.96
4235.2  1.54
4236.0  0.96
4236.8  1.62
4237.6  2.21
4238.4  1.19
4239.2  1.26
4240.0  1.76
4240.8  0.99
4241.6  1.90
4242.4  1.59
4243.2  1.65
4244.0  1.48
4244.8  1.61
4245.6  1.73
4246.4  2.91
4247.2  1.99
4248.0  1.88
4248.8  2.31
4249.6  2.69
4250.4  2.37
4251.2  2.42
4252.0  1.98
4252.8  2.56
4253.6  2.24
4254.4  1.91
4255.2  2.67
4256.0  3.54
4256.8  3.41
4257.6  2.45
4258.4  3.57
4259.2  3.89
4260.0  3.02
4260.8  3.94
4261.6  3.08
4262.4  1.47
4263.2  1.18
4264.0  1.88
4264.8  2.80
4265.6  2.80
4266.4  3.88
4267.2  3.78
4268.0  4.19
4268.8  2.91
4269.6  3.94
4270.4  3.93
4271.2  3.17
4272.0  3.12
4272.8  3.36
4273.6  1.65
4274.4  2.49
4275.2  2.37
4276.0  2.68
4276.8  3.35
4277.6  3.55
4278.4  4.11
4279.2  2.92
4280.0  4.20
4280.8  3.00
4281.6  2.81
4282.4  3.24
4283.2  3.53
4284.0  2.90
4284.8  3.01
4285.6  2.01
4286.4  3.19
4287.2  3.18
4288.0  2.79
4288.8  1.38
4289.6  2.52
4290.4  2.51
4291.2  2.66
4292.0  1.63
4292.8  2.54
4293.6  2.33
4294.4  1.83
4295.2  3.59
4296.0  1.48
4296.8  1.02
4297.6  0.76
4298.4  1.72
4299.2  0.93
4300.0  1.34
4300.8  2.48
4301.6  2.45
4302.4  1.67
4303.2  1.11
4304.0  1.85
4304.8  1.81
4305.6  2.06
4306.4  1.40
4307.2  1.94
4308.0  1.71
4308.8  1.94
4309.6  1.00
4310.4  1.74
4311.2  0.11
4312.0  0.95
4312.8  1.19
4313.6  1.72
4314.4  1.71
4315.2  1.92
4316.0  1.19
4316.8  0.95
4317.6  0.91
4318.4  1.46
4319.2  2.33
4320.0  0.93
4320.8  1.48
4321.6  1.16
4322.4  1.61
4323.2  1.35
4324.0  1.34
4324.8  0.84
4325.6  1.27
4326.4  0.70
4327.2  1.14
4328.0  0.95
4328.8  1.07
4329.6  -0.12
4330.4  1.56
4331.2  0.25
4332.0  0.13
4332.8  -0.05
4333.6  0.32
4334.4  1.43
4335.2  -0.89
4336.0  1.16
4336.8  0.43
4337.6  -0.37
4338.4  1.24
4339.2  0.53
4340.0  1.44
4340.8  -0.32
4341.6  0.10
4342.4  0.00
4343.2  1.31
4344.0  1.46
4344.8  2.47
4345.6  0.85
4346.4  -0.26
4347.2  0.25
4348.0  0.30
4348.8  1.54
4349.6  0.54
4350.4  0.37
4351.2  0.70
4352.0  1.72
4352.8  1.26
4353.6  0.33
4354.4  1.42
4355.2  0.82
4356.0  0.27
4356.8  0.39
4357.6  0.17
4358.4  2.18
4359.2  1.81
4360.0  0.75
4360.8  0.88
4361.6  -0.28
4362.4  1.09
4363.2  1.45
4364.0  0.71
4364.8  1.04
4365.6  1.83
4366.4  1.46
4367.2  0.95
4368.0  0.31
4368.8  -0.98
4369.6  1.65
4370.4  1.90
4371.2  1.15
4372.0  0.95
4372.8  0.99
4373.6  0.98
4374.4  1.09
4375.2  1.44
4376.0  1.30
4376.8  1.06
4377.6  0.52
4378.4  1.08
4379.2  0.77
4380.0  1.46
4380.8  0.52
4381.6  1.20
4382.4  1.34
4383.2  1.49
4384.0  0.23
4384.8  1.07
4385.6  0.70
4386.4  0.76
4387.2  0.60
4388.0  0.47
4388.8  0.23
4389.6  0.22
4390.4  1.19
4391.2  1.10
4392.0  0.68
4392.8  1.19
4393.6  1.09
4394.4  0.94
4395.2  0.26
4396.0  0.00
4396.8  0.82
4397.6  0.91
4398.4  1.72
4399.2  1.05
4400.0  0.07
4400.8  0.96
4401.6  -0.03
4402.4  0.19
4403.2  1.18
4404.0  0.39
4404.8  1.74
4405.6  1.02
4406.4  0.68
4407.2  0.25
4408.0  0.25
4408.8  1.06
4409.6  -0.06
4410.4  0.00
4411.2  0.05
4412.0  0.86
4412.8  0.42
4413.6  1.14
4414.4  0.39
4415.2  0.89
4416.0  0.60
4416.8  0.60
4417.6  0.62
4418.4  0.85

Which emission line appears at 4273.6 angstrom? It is Mg II 2798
